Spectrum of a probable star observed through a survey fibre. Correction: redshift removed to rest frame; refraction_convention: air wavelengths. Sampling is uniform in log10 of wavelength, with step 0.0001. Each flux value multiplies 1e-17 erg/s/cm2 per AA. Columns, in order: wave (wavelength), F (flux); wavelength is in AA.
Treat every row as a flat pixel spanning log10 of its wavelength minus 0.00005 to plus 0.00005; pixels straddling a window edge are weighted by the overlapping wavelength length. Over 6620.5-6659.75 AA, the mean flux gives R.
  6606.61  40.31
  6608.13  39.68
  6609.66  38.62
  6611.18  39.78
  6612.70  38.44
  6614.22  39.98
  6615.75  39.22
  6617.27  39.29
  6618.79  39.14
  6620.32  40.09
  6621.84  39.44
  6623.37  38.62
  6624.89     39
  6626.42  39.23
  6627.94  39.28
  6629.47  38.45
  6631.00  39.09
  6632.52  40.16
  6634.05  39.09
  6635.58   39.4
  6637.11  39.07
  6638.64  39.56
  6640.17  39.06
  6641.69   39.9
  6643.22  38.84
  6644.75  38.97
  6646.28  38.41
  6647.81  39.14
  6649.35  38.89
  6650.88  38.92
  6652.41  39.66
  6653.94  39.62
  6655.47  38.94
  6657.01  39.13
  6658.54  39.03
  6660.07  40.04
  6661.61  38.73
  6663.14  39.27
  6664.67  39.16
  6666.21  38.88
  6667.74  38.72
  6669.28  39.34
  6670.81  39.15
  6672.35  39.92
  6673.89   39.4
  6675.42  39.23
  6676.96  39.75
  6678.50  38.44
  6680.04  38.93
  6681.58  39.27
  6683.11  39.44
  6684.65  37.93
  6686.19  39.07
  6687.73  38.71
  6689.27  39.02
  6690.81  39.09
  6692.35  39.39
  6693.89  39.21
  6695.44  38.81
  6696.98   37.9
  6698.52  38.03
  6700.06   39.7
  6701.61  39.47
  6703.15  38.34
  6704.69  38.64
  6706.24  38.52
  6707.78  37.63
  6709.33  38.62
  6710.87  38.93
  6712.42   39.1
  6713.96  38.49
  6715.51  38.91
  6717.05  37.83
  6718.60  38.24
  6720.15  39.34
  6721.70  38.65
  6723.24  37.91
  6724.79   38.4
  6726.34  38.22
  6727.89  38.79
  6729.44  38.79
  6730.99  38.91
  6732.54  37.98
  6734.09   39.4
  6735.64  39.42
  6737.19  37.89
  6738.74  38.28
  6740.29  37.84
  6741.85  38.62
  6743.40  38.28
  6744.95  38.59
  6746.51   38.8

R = 39.2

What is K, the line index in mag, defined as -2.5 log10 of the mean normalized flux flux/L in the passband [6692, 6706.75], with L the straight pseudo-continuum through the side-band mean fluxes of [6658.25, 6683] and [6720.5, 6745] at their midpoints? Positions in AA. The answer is 0.00 mag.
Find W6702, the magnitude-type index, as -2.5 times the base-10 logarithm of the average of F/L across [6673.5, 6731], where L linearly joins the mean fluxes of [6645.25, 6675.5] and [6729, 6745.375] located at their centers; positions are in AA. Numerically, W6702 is 0.002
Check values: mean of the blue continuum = 39.2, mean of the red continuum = 38.5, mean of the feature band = 38.8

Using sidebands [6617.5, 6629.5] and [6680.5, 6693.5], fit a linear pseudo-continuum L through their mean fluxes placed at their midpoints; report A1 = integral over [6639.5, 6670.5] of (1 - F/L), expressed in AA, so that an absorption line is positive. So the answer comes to -0.02 AA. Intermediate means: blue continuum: 39.2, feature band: 39.1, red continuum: 39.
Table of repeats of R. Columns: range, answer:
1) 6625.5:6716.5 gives 39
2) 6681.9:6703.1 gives 38.9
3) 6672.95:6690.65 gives 39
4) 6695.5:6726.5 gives 38.6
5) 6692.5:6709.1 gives 38.6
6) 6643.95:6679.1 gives 39.2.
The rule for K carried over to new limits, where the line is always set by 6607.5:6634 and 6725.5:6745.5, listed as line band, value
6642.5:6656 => 0.001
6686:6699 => 0.000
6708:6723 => 0.001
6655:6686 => -0.005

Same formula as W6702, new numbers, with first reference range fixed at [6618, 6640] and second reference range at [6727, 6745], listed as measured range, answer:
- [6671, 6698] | 0.00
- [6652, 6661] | -0.01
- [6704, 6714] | 0.00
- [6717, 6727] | 0.01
